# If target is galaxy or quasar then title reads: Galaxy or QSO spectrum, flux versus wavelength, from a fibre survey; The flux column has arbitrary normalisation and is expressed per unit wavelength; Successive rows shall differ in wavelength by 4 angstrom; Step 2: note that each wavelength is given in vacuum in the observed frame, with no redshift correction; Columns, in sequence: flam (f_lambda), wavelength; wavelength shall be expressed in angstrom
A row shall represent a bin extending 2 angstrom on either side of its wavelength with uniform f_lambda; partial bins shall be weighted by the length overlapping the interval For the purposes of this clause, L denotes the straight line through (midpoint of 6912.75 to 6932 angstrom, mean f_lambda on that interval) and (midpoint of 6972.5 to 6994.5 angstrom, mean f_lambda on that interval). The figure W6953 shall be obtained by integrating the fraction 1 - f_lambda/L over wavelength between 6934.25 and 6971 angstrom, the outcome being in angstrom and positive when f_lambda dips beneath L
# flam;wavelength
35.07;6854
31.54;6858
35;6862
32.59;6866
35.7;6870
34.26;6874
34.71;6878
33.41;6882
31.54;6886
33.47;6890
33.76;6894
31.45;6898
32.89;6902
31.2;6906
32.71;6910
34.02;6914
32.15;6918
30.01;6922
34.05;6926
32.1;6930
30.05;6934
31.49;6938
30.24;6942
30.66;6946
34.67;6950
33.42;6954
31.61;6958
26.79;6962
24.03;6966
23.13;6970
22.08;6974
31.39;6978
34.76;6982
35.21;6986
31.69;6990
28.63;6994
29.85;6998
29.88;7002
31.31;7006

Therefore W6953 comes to 2.3 angstrom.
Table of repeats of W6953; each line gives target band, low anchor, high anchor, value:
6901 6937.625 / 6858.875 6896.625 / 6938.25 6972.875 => -0.9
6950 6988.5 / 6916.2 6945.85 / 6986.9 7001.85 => 1.7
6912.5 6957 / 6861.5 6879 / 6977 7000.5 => 1.3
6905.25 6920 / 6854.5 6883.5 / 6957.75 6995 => -0.4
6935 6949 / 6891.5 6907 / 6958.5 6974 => -1.7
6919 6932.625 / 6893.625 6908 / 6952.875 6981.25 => -0.7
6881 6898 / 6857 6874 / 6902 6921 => 0.2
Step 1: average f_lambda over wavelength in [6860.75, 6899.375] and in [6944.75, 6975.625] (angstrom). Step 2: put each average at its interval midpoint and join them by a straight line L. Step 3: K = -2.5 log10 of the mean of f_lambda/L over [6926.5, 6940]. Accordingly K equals -0.05 mag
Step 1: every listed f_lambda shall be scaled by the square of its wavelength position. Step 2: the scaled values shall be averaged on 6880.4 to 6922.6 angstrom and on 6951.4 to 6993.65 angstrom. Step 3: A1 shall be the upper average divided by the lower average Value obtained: 0.9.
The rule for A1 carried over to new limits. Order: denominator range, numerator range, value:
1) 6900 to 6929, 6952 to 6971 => 0.88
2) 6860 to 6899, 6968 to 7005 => 0.91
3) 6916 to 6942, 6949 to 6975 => 0.89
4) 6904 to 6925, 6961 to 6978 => 0.78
